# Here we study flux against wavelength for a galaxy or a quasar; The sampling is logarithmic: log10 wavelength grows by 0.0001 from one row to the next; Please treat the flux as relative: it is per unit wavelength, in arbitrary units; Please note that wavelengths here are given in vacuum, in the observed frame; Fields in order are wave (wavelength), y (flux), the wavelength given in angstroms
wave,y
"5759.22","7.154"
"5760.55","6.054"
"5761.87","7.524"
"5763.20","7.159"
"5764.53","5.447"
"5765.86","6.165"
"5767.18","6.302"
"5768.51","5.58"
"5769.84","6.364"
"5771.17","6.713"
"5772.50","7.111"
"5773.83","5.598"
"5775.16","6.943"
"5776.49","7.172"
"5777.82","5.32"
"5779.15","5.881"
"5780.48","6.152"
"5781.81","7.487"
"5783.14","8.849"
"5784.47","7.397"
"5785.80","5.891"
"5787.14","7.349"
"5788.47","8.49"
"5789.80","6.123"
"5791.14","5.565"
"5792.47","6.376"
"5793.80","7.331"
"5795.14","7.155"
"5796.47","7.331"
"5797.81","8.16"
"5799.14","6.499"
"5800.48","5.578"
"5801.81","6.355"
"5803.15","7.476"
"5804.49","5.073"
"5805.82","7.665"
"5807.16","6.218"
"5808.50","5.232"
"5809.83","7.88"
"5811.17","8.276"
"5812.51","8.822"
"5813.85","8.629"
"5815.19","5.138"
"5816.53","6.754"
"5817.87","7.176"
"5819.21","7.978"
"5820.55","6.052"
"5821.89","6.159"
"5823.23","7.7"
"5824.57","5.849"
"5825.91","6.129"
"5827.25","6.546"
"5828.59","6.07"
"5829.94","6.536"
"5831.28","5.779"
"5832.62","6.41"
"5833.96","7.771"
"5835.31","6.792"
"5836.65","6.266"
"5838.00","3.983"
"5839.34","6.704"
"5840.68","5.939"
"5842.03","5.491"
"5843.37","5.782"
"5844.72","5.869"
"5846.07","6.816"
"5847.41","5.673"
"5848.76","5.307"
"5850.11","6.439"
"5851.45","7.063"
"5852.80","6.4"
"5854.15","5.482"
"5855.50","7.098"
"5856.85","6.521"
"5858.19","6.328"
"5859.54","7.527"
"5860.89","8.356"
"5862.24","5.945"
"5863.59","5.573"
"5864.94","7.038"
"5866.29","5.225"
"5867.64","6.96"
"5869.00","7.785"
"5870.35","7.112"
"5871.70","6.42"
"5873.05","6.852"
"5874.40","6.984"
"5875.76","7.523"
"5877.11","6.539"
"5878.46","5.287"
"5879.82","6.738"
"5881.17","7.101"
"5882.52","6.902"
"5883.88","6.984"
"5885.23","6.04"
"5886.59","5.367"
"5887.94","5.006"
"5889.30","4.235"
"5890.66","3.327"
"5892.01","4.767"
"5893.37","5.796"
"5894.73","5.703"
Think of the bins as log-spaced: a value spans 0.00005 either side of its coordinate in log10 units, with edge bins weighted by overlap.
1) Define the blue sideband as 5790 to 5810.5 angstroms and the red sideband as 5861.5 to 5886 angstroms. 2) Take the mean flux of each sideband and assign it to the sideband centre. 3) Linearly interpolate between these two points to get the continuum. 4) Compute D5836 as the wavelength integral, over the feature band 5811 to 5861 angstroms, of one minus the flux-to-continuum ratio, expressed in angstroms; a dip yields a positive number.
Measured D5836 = 0.7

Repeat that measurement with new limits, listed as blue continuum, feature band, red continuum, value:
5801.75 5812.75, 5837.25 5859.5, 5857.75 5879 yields 2.3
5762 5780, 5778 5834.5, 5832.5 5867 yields -4.6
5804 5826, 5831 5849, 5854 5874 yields 2.0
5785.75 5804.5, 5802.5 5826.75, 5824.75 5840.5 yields -1.4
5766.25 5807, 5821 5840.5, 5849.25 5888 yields 0.9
